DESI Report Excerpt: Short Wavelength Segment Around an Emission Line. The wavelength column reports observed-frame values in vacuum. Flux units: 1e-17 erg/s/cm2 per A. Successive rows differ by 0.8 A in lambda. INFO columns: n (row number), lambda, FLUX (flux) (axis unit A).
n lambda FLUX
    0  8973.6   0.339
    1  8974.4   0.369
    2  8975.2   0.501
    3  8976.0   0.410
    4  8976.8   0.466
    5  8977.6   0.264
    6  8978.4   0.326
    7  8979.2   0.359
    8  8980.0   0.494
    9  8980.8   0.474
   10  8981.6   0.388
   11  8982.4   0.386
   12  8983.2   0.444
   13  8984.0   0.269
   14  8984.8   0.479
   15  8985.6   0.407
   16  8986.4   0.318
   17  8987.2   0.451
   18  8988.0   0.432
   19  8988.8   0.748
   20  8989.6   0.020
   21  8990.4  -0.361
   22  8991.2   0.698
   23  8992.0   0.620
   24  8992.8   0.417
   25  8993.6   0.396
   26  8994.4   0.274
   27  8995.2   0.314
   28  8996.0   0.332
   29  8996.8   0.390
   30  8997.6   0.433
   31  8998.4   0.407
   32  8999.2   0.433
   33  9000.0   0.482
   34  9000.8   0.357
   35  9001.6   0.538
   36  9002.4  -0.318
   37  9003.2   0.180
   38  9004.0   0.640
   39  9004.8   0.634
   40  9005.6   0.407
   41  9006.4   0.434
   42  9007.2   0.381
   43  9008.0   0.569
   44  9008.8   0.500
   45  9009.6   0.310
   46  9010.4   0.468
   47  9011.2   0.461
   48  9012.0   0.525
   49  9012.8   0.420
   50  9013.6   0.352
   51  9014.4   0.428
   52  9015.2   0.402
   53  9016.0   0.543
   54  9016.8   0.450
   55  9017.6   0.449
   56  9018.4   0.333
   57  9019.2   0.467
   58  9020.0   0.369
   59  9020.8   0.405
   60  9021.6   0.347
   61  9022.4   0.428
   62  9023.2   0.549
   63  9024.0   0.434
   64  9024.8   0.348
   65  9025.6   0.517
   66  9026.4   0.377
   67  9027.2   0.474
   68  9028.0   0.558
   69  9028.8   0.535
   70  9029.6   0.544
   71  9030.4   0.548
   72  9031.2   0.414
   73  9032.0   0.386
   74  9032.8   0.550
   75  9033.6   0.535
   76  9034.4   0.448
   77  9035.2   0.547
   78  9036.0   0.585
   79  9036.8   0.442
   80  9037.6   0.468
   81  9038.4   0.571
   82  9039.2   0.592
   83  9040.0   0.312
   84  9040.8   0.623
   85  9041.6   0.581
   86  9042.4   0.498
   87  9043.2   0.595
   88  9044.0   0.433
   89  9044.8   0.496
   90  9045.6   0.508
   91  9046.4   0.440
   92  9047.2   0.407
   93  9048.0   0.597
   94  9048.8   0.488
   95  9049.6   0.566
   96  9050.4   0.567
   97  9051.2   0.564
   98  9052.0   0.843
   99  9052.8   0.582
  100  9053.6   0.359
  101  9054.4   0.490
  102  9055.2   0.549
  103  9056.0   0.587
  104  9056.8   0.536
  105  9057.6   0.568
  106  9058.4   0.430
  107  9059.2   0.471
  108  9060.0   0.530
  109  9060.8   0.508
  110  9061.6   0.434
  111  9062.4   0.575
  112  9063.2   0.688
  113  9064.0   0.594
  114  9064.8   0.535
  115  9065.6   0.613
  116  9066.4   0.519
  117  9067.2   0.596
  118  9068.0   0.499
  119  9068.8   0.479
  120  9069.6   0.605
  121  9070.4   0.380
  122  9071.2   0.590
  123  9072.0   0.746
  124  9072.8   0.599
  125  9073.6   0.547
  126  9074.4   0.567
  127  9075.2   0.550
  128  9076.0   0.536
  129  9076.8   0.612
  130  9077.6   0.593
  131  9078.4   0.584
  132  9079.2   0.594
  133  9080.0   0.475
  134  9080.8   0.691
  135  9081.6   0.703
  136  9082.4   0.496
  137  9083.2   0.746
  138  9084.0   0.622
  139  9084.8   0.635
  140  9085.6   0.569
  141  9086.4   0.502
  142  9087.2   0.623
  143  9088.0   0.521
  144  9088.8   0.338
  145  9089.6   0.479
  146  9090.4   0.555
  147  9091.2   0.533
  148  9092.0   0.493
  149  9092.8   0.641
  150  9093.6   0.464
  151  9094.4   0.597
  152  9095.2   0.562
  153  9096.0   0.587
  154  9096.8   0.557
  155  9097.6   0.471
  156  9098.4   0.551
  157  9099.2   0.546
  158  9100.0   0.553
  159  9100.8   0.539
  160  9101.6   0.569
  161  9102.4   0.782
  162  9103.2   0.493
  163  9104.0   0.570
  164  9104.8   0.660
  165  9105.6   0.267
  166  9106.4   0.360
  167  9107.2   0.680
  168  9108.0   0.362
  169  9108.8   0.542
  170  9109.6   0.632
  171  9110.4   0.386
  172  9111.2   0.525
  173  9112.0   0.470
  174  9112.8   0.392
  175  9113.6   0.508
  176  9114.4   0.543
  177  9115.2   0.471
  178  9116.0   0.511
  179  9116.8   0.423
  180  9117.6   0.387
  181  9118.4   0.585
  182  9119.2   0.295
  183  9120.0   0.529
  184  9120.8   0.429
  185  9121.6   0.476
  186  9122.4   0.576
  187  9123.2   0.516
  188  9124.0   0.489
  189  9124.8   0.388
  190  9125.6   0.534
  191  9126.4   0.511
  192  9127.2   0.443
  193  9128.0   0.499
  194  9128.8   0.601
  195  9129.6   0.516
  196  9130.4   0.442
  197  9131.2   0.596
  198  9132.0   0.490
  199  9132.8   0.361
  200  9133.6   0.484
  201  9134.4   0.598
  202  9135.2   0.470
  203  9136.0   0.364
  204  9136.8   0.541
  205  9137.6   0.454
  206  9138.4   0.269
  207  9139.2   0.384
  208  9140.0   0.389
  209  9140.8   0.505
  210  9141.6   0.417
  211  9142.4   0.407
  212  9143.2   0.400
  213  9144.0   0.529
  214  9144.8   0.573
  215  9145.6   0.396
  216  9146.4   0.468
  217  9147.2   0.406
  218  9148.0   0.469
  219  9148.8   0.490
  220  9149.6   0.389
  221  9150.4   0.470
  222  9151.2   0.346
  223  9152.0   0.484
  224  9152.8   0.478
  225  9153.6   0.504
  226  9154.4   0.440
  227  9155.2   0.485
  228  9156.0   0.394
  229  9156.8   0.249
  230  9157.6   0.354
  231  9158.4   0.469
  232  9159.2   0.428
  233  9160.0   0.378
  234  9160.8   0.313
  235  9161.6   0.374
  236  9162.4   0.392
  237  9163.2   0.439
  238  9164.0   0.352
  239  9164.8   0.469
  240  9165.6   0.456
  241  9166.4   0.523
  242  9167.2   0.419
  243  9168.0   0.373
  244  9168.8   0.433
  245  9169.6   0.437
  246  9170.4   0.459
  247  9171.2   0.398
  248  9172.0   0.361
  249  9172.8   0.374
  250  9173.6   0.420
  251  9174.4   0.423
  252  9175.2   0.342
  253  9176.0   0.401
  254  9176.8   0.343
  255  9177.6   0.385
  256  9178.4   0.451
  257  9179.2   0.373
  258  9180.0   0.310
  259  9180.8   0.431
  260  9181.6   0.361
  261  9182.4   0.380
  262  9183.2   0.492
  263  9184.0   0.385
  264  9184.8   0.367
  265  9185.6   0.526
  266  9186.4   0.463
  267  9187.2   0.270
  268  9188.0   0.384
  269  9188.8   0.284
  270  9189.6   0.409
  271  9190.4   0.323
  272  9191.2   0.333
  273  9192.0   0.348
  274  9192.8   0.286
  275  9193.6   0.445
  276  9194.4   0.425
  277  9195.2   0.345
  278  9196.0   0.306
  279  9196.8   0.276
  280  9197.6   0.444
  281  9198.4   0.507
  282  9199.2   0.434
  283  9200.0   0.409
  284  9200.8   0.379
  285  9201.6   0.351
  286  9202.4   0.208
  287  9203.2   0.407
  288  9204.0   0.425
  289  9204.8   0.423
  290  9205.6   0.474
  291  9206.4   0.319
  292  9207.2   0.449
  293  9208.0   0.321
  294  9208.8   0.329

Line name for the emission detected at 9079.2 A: Mg II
